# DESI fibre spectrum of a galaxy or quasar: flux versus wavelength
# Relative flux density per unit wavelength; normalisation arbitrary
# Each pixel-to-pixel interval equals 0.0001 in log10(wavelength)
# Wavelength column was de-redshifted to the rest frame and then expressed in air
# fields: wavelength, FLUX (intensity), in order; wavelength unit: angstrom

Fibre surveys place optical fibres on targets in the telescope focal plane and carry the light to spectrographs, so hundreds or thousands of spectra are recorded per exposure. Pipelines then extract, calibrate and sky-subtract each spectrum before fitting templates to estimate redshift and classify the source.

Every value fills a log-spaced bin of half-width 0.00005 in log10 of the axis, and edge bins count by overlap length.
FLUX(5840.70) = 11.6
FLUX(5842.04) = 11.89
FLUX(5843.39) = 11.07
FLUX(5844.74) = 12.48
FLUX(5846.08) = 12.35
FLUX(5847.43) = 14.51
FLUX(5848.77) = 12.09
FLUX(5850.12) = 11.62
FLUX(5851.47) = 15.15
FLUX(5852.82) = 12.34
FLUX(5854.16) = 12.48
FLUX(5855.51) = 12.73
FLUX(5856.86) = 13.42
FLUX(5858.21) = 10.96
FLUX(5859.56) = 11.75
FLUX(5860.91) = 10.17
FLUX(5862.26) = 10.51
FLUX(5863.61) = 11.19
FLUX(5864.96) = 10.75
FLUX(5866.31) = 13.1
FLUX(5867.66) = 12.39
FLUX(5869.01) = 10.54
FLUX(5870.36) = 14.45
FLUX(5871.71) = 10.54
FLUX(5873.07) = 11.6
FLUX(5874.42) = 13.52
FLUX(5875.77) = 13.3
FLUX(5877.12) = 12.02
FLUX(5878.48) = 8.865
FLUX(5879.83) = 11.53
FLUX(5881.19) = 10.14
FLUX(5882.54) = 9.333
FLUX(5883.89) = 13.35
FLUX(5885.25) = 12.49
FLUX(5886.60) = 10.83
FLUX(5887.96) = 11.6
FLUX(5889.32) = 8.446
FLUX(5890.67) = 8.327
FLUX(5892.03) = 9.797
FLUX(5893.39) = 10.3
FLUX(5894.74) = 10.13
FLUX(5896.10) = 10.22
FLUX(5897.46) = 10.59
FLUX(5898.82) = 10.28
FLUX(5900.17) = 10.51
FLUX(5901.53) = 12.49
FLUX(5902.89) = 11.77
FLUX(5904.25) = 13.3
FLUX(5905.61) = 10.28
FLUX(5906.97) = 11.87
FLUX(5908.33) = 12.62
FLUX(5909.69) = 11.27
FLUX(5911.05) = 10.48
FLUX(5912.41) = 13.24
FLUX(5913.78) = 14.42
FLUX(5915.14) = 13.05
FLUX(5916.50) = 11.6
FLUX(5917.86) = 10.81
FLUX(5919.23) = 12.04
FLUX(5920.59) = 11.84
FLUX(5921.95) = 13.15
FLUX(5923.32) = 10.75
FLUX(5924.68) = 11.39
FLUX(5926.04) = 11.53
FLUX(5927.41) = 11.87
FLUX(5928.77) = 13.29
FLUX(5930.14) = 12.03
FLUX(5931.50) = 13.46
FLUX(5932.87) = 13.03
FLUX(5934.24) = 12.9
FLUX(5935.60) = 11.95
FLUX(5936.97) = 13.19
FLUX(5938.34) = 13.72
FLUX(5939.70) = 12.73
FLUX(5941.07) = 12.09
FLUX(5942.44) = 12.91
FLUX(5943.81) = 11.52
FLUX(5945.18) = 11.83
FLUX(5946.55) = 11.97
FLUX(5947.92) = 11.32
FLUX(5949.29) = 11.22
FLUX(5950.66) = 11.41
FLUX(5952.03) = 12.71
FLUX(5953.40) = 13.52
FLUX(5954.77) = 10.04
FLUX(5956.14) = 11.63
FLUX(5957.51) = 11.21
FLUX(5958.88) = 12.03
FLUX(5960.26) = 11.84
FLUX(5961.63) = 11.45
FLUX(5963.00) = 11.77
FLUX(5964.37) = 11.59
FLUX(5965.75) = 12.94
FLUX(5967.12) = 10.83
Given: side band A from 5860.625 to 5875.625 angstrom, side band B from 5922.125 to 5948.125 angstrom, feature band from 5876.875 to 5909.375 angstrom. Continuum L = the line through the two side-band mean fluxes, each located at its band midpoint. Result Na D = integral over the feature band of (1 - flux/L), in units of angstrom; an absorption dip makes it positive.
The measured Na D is 3.1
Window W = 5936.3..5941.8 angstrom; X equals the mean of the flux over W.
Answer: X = 12.9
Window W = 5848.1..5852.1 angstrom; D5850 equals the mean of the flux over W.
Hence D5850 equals 12.9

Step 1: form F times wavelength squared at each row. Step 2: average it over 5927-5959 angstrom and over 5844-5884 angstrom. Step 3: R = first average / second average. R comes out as 1.05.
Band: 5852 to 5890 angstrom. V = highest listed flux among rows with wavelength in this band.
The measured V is 14.45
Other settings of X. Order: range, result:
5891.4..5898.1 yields 10.2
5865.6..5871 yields 12.6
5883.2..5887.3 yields 12.2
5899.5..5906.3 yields 11.7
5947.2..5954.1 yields 12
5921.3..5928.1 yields 11.7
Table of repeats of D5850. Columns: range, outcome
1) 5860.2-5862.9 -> 10.4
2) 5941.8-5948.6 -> 11.9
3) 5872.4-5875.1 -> 12.6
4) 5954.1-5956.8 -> 10.8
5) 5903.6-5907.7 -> 11.8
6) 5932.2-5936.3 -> 12.6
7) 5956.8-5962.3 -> 11.6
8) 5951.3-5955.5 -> 12.1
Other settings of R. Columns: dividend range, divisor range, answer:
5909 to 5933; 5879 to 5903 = 1.15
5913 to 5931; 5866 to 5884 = 1.06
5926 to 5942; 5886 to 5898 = 1.29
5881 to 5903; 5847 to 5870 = 0.89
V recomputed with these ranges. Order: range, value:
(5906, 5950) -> 14.42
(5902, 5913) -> 13.3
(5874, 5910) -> 13.52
